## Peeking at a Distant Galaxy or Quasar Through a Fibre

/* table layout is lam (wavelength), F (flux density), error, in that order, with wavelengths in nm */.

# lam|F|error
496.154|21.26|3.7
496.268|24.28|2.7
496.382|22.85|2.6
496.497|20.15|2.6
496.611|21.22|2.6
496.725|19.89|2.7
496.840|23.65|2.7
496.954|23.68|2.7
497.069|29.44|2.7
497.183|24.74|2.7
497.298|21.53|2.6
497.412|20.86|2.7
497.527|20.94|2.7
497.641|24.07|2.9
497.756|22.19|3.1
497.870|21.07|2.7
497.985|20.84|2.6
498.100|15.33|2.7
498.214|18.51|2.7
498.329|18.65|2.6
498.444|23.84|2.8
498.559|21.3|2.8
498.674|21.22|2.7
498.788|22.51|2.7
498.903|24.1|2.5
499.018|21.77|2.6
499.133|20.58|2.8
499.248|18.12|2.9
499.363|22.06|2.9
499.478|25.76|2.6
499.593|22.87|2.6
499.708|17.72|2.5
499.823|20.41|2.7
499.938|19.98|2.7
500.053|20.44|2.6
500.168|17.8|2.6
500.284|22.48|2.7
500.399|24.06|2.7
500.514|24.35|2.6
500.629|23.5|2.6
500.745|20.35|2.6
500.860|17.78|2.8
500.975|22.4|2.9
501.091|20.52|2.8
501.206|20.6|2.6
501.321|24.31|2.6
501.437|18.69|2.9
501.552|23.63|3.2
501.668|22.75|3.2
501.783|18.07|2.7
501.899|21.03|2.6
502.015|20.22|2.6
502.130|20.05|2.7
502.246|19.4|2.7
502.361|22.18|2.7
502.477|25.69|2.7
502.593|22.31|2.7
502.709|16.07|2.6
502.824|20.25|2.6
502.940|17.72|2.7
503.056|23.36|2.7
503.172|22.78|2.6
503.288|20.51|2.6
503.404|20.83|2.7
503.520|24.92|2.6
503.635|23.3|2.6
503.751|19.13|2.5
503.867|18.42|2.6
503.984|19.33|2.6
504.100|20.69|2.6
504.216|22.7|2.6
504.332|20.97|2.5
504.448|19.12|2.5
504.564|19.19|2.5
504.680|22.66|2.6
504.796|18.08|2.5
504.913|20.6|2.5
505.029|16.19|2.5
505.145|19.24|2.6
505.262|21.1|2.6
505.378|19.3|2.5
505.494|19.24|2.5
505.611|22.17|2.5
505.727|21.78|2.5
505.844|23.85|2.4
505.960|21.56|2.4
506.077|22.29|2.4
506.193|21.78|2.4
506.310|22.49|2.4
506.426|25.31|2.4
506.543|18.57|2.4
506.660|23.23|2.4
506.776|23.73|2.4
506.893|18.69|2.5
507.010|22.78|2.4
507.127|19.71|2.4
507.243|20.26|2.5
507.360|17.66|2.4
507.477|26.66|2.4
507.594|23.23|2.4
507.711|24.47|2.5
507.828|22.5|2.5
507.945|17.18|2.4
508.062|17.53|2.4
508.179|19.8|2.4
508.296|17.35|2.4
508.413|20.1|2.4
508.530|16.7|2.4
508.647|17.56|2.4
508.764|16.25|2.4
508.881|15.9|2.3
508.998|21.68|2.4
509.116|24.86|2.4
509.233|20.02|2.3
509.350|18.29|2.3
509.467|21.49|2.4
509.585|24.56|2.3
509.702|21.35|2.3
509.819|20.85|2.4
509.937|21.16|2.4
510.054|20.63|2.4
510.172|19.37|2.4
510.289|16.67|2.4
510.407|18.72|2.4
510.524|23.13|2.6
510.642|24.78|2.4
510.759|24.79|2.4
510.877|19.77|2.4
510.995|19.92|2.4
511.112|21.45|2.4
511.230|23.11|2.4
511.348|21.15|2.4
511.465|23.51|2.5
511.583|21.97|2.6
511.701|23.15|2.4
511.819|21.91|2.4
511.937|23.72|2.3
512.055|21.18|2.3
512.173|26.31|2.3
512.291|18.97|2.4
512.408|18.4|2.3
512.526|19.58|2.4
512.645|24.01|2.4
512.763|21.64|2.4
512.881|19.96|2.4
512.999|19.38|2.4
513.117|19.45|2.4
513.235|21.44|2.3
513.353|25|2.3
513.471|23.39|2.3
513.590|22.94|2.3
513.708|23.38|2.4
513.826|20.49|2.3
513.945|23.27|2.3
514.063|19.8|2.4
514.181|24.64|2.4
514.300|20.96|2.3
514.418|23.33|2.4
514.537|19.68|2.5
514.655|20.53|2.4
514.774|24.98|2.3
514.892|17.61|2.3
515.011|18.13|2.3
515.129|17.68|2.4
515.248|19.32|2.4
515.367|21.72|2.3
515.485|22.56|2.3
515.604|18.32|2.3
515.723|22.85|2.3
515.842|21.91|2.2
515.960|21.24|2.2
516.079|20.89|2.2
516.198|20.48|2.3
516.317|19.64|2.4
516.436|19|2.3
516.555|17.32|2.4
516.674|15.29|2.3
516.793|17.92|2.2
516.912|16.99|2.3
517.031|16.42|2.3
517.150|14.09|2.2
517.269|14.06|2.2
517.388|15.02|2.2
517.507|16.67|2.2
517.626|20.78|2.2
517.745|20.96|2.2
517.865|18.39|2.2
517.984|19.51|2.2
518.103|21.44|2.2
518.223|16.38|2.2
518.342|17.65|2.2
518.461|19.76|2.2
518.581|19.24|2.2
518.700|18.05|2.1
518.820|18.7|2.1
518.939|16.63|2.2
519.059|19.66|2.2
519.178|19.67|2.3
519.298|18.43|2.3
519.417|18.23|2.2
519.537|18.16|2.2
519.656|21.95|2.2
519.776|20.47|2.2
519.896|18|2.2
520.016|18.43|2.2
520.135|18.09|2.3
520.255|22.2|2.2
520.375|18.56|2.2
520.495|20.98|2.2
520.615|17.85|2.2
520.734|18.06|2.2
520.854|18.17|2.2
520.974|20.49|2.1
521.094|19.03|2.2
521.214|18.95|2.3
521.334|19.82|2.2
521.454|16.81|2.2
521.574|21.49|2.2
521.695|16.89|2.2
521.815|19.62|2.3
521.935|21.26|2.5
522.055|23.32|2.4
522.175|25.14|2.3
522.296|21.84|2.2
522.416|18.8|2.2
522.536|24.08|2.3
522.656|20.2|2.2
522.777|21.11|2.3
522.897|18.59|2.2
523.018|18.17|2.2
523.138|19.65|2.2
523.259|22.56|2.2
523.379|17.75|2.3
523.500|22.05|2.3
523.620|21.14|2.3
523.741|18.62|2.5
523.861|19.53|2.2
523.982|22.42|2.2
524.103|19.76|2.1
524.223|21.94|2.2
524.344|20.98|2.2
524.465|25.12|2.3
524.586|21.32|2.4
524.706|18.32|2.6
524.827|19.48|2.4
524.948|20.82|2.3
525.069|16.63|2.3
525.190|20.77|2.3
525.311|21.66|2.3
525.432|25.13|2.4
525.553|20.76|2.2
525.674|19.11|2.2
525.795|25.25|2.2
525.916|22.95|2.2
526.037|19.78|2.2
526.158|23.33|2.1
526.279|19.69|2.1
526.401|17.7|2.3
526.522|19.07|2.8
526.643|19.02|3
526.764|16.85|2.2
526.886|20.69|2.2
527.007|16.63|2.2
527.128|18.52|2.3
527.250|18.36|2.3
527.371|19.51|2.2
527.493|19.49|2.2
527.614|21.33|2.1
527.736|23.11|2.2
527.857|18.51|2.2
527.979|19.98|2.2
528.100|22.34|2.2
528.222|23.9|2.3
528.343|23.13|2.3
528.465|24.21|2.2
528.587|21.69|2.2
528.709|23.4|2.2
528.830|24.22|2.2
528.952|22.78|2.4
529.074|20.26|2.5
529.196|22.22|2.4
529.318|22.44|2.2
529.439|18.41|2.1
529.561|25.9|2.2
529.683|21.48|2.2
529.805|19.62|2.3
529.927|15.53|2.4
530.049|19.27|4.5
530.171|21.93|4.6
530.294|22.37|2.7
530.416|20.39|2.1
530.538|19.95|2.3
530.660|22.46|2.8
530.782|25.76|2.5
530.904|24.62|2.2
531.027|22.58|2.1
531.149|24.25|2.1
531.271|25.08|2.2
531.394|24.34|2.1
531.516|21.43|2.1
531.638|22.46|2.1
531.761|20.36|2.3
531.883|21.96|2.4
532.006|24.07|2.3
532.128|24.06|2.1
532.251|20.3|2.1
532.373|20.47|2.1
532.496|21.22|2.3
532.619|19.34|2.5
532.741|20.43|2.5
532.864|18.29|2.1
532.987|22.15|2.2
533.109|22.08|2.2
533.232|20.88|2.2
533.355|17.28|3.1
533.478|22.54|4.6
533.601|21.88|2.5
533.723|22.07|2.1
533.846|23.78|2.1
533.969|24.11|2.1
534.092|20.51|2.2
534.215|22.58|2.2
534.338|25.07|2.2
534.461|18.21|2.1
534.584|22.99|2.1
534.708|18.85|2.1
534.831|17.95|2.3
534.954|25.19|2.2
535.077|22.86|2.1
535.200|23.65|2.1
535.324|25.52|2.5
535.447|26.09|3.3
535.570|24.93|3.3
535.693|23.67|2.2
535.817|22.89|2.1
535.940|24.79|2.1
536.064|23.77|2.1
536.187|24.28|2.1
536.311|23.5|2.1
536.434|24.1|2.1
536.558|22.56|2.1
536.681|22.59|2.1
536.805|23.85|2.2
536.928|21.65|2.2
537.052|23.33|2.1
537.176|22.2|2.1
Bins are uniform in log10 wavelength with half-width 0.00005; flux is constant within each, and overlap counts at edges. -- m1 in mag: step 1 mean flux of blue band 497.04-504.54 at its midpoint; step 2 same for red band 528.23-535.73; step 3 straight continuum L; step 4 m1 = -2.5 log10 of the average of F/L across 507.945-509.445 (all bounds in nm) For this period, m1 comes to 0.14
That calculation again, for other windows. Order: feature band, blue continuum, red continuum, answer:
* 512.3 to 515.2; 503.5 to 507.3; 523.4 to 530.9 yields -0.01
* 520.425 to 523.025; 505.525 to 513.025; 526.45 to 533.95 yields 0.06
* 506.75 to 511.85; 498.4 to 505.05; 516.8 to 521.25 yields -0.04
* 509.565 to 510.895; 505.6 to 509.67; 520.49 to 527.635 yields -0.02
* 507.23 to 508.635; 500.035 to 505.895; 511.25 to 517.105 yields 0.04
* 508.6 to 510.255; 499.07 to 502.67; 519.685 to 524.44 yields 0.03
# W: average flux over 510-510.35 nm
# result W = 18.8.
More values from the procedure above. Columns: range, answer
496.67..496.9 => 21.8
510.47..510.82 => 24.2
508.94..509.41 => 21.2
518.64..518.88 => 18.4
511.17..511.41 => 22.2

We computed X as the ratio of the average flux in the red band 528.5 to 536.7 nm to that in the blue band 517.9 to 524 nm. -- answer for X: 1.1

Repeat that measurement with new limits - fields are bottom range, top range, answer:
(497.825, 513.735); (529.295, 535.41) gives 1.04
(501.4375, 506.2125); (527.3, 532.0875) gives 1.06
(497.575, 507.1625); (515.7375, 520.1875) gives 0.88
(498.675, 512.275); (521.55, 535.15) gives 1.01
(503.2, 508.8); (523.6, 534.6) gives 1.03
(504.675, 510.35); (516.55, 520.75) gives 0.89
